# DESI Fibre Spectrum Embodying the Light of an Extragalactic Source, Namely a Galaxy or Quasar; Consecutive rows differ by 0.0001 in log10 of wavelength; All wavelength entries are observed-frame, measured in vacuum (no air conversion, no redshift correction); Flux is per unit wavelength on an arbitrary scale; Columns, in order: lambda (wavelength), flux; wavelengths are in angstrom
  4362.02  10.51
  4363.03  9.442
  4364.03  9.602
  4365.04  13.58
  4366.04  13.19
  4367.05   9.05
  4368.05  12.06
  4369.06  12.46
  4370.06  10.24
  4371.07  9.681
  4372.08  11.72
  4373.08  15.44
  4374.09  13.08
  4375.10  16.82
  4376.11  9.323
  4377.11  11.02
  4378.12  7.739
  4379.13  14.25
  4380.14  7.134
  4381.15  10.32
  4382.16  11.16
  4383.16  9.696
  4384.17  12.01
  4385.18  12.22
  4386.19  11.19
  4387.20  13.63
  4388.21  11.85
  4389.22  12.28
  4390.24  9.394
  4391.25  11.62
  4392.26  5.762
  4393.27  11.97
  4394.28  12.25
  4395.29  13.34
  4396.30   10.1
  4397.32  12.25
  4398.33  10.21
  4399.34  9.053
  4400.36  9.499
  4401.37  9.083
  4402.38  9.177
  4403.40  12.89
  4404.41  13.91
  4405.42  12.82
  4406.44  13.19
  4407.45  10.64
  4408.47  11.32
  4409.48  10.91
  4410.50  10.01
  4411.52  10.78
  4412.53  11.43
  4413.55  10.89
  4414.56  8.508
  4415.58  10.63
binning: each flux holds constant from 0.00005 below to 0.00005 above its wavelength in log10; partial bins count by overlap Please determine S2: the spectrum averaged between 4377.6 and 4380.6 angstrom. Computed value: 9.73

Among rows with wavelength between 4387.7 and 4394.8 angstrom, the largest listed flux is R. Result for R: 12.28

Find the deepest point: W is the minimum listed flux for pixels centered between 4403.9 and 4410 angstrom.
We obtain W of 10.64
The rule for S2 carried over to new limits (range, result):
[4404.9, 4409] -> 12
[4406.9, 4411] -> 10.8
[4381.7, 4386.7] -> 11.3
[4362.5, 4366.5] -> 11.4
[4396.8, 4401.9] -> 10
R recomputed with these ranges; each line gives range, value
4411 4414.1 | 11.43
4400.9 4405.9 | 13.91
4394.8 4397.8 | 13.34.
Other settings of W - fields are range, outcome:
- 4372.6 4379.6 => 7.739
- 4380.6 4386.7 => 9.696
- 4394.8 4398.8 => 10.1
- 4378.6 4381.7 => 7.134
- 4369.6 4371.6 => 9.681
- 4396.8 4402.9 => 9.053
